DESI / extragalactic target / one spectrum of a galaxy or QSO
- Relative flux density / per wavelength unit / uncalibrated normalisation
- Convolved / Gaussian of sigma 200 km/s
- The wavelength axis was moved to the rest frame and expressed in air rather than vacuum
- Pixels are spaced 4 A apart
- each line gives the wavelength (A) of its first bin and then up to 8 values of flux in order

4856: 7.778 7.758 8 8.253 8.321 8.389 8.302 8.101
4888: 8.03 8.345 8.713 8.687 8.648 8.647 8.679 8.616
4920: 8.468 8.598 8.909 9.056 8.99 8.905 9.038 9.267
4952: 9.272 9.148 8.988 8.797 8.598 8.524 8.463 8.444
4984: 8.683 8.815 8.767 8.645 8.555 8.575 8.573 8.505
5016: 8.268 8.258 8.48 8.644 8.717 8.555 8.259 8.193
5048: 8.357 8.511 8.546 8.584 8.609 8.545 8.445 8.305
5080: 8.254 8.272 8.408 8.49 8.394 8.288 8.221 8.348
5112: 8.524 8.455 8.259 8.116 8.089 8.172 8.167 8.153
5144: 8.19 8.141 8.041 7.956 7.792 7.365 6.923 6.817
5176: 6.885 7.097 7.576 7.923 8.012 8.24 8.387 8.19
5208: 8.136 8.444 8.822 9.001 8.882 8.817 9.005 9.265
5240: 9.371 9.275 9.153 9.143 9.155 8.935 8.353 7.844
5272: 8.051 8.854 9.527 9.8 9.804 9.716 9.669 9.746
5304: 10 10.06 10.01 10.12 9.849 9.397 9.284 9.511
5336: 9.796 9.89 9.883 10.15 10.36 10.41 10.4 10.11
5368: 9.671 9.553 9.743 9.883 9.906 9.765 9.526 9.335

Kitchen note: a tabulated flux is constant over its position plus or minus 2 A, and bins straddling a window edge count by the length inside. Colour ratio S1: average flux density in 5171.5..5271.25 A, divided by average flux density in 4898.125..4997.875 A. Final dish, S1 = 1.0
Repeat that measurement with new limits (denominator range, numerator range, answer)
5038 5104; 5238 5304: 1.09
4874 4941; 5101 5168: 0.94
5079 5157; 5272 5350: 1.18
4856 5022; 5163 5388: 1.06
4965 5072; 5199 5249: 1.04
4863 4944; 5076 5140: 0.97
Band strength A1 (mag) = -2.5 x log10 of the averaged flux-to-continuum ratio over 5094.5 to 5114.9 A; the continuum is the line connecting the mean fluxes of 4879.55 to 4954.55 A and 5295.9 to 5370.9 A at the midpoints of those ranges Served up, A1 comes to 0.11 mag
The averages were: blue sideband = 8.71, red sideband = 9.91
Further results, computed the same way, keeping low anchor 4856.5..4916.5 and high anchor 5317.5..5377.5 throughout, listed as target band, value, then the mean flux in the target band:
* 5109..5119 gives 0.08 mag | 8.45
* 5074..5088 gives 0.09 mag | 8.3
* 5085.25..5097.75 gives 0.07 mag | 8.42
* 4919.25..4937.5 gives -0.04 mag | 8.82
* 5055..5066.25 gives 0.04 mag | 8.58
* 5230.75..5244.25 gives 0.03 mag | 9.24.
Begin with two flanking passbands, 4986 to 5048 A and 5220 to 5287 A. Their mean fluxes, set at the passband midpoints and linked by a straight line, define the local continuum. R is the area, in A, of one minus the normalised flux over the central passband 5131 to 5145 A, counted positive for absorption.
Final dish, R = 0.9 A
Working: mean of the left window 8.52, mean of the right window 8.98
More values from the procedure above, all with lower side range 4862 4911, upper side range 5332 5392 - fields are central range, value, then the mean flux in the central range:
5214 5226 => 0.72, 8.9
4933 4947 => -0.74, 9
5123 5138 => 1.70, 8.14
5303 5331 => -0.03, 9.8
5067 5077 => 0.61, 8.43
